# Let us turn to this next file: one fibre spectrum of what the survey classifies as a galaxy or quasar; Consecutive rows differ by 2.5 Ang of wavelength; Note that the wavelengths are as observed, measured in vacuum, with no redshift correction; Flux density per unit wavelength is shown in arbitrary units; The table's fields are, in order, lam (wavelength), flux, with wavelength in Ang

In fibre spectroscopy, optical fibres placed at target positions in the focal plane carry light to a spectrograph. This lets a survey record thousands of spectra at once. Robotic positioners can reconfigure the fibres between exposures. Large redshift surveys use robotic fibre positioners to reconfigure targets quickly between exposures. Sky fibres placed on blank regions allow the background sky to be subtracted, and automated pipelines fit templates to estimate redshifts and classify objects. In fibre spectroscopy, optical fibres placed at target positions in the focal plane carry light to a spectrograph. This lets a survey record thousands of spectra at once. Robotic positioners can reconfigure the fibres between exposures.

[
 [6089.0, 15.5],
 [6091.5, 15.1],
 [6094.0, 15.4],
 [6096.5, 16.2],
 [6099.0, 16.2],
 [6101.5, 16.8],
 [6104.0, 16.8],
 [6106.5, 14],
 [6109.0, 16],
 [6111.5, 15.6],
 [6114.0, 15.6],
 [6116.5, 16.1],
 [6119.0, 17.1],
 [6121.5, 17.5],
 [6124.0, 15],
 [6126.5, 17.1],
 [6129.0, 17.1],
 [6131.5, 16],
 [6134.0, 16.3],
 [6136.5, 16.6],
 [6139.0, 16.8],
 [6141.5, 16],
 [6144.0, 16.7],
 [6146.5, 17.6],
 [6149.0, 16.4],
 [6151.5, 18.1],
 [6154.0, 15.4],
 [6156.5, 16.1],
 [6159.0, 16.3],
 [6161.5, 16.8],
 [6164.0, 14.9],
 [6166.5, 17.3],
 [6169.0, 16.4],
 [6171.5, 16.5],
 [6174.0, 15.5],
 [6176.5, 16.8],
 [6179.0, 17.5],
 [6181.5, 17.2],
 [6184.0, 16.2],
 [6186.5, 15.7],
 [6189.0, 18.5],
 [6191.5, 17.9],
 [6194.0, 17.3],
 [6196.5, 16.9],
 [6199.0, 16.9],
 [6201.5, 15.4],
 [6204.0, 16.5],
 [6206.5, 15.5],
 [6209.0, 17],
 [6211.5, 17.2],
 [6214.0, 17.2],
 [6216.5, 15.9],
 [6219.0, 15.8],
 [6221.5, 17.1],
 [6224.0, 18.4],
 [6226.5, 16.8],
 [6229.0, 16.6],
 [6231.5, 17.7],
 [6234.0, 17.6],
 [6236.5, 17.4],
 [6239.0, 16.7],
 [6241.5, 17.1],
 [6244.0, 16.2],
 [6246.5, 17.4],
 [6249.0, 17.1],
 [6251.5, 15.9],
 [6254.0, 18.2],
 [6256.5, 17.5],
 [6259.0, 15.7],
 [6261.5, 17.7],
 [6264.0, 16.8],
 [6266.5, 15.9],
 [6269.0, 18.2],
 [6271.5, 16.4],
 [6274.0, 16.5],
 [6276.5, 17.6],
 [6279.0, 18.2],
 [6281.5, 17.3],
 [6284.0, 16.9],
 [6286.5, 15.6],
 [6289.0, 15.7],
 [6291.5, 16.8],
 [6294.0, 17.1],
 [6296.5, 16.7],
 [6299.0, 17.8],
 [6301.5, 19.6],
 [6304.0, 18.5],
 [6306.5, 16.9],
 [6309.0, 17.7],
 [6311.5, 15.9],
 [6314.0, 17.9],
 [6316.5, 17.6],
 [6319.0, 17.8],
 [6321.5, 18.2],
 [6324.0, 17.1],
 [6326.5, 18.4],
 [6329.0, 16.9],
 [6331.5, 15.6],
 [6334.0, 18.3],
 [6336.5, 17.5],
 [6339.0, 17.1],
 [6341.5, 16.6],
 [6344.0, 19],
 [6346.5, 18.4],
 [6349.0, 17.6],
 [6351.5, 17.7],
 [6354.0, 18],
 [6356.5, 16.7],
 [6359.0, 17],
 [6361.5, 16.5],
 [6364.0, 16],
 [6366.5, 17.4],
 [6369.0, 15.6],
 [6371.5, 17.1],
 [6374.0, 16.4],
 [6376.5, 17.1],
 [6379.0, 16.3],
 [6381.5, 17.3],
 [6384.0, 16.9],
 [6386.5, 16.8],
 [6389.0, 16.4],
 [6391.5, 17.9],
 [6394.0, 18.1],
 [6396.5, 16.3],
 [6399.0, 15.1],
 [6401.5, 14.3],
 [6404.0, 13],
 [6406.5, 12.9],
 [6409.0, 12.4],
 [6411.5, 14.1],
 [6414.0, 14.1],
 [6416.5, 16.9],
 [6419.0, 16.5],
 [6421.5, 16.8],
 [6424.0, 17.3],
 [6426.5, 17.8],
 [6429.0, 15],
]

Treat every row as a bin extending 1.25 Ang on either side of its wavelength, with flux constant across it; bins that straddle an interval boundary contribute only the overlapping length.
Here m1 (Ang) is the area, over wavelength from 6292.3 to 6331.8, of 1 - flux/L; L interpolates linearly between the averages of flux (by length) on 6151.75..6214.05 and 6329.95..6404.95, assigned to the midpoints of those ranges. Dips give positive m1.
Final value -1.8 Ang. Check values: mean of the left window 16.6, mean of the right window 16.8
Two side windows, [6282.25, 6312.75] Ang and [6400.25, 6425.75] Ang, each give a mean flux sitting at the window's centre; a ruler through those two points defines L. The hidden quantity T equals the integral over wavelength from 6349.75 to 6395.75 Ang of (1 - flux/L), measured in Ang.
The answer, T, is -3.8 Ang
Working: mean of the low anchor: 17.1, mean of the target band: 17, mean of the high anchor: 14.9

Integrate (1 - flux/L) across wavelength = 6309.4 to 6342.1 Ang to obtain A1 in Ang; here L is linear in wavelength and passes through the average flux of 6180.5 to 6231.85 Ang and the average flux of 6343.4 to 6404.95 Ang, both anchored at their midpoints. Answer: -1.1 Ang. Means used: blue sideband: 16.8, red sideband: 16.8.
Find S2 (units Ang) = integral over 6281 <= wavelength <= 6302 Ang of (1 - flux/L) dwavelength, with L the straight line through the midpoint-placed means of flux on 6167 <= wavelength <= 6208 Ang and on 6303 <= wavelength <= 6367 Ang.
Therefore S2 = 0.3 Ang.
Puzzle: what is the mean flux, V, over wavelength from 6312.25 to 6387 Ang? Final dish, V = 17.2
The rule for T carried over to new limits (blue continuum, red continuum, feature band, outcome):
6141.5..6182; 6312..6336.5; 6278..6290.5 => 0.4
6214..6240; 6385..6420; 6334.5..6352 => -2.0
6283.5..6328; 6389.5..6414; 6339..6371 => -2.2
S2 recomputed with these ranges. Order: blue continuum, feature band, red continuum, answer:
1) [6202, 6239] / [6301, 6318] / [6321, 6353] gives -0.2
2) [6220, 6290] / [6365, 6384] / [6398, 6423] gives -2.0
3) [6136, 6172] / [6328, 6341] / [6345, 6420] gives -0.6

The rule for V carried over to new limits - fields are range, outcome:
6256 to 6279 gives 17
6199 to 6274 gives 16.9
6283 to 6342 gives 17.3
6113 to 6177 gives 16.5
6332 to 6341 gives 17.4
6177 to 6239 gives 16.9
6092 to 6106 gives 16.1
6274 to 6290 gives 16.9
